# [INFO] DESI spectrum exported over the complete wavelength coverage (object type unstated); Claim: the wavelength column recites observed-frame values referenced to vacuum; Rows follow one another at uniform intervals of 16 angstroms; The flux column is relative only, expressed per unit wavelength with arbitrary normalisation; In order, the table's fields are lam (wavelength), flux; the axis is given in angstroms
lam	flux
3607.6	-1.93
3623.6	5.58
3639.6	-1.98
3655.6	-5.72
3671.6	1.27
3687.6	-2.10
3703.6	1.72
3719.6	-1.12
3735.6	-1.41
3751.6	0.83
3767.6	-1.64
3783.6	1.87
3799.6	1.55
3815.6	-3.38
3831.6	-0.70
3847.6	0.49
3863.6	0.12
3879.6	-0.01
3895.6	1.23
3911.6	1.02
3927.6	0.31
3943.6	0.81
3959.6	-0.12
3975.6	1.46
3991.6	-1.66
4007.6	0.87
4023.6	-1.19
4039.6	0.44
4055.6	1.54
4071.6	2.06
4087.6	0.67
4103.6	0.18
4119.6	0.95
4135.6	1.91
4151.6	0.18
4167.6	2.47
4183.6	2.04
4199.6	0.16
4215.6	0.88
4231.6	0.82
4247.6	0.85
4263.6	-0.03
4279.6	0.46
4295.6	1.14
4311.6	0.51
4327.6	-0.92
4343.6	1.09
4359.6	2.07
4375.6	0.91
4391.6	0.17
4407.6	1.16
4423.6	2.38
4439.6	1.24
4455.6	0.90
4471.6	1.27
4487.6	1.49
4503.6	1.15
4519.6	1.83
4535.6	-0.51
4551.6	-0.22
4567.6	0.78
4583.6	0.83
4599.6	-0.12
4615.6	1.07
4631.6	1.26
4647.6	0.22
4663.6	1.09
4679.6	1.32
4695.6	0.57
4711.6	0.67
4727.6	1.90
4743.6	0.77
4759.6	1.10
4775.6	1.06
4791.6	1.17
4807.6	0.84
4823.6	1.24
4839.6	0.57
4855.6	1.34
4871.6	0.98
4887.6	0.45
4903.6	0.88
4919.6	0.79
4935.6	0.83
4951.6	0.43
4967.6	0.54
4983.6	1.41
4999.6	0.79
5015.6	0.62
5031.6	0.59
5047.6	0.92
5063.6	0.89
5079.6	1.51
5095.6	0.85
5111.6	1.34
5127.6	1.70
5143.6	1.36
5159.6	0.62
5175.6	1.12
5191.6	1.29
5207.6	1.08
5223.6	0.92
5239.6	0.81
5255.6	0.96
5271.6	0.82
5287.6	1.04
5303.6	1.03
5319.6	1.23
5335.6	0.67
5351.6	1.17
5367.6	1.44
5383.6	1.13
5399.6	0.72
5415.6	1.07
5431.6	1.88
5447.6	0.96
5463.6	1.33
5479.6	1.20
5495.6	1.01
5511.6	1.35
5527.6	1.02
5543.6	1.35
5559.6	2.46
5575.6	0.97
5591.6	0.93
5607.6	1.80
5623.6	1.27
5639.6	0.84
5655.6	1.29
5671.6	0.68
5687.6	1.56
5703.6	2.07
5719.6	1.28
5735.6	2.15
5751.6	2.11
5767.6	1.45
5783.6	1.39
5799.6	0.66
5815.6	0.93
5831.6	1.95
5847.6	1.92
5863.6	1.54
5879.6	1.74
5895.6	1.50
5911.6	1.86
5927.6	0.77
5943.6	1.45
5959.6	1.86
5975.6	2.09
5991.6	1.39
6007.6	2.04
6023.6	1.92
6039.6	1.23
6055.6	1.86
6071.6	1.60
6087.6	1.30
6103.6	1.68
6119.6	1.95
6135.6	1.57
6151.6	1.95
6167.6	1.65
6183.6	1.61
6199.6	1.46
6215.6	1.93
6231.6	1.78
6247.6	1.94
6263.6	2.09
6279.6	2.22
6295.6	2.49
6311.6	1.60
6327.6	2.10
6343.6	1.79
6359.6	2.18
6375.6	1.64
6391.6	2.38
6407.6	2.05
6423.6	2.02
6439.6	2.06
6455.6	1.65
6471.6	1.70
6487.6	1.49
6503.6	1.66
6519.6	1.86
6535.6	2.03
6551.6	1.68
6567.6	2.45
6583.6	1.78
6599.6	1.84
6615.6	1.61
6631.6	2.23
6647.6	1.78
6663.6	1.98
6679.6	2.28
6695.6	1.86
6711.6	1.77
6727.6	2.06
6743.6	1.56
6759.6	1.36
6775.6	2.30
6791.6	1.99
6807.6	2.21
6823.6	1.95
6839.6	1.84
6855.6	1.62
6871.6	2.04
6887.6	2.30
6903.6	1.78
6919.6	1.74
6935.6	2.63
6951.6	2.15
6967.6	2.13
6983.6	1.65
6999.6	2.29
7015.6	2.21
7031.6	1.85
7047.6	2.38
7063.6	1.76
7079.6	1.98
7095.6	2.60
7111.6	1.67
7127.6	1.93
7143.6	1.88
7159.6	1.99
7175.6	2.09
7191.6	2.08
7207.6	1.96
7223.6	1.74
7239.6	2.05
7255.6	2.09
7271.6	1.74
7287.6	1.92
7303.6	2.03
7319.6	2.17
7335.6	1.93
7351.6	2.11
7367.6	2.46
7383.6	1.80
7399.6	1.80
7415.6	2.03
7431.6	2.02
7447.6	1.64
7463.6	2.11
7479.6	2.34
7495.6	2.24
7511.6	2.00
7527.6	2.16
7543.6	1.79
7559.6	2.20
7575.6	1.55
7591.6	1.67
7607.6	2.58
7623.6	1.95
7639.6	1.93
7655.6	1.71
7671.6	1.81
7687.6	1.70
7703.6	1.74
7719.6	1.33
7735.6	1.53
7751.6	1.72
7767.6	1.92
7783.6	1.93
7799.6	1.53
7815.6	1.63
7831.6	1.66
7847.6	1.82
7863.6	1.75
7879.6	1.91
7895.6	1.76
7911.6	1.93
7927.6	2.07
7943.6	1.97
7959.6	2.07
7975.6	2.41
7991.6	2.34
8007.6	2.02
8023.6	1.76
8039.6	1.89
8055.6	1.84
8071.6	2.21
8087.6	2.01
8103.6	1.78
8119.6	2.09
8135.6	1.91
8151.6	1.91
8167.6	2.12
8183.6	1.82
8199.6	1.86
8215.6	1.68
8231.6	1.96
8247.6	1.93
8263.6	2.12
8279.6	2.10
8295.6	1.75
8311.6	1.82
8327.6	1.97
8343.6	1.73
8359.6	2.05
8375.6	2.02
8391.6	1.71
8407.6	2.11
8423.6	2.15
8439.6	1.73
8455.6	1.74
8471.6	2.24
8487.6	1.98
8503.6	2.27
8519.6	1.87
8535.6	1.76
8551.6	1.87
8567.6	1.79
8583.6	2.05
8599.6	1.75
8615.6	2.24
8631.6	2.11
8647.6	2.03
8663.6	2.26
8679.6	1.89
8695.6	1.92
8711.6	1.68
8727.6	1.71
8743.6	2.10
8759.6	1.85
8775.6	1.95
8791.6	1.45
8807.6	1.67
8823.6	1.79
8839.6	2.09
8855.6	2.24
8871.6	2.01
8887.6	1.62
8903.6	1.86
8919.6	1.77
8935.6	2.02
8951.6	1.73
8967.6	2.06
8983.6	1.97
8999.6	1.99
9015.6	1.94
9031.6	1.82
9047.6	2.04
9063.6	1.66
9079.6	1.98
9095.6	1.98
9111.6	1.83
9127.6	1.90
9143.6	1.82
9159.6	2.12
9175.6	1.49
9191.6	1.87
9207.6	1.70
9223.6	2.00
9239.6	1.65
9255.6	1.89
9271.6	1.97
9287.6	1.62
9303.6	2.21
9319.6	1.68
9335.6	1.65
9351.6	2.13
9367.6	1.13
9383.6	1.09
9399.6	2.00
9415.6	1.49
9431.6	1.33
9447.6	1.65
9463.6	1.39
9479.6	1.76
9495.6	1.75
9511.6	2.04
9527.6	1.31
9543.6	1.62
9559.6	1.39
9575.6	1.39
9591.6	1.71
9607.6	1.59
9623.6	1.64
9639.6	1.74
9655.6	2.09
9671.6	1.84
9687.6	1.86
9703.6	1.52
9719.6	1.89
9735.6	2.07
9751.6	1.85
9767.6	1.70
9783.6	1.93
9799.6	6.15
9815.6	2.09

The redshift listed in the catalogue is 0.49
